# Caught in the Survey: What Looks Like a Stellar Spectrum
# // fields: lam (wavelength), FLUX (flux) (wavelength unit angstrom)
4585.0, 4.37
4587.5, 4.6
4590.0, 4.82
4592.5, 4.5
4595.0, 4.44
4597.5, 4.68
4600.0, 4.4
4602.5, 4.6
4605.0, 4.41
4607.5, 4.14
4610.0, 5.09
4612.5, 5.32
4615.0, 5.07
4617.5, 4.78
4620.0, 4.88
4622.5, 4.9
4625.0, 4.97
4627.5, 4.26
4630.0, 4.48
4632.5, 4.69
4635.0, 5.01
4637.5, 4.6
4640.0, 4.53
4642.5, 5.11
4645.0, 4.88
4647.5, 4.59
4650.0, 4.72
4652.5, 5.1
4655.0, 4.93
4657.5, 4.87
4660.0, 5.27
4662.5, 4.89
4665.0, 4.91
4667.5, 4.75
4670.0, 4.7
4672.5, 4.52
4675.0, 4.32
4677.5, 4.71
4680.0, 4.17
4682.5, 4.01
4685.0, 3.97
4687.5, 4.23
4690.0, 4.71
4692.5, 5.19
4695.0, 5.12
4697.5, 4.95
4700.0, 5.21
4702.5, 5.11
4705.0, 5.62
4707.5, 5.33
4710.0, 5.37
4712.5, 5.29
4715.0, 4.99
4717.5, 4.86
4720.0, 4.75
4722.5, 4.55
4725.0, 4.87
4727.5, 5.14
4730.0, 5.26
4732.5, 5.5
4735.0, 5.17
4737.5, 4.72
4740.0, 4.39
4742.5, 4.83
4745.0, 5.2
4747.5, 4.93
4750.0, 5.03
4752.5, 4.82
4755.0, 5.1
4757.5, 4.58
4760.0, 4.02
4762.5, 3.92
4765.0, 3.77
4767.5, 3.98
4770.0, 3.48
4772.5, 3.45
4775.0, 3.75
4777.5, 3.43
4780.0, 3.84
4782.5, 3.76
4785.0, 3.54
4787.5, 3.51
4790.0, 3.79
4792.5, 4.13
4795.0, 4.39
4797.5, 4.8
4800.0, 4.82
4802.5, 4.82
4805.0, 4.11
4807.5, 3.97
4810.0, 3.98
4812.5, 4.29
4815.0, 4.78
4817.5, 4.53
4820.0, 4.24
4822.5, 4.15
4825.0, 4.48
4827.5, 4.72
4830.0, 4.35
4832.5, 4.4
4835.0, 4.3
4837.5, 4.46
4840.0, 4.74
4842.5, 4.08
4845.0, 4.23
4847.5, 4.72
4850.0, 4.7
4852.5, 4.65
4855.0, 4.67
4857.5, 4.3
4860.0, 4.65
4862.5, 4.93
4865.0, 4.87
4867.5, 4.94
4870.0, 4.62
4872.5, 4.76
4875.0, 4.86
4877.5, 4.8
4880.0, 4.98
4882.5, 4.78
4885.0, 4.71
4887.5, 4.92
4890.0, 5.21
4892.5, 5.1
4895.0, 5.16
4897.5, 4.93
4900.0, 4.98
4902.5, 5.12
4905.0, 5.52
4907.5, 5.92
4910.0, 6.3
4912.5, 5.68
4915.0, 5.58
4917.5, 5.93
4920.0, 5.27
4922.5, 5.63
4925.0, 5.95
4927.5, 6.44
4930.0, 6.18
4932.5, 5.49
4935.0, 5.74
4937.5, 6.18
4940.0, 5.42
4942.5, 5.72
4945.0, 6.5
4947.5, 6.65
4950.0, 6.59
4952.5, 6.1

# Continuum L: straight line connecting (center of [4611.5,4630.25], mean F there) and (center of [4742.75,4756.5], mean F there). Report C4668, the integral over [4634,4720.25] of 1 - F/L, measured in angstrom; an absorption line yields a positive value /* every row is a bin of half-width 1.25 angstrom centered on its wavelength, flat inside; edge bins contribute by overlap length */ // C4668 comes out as 1.3 angstrom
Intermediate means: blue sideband 4.84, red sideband 4.99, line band 4.84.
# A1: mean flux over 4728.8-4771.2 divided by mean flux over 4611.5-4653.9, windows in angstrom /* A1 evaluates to 0.96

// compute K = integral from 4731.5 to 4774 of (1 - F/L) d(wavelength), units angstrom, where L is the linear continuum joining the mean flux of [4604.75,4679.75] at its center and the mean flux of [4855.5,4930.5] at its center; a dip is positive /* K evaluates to 3.9 angstrom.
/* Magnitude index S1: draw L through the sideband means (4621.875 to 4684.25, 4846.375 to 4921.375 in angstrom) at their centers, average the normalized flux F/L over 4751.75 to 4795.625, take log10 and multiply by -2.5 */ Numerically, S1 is 0.23 mag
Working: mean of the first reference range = 4.71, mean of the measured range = 3.94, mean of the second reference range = 5.05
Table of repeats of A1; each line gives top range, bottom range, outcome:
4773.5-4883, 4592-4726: 0.92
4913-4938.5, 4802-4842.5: 1.33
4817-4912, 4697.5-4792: 1.05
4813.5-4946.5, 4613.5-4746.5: 1.04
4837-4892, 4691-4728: 0.93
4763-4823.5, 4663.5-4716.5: 0.84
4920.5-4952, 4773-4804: 1.49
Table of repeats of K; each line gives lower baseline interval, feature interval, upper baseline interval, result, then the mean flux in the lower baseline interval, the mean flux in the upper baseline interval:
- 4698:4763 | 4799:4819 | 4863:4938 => 2.8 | 4.96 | 5.34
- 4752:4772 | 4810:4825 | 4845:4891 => 0.4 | 4.16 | 4.76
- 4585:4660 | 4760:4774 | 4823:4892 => 2.8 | 4.74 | 4.66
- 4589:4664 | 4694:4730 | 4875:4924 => -1.2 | 4.76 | 5.28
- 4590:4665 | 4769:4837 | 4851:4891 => 9.0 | 4.77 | 4.79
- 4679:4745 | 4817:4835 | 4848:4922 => 2.2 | 4.91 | 5.07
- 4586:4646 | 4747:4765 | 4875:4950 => 1.9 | 4.71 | 5.55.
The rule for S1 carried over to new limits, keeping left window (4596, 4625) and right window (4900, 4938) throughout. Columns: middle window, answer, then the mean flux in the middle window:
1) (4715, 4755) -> 0.05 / 4.94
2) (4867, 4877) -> 0.17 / 4.78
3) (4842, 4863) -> 0.21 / 4.55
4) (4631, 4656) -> 0.01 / 4.81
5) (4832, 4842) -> 0.23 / 4.45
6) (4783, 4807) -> 0.27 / 4.19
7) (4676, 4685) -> 0.17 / 4.25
